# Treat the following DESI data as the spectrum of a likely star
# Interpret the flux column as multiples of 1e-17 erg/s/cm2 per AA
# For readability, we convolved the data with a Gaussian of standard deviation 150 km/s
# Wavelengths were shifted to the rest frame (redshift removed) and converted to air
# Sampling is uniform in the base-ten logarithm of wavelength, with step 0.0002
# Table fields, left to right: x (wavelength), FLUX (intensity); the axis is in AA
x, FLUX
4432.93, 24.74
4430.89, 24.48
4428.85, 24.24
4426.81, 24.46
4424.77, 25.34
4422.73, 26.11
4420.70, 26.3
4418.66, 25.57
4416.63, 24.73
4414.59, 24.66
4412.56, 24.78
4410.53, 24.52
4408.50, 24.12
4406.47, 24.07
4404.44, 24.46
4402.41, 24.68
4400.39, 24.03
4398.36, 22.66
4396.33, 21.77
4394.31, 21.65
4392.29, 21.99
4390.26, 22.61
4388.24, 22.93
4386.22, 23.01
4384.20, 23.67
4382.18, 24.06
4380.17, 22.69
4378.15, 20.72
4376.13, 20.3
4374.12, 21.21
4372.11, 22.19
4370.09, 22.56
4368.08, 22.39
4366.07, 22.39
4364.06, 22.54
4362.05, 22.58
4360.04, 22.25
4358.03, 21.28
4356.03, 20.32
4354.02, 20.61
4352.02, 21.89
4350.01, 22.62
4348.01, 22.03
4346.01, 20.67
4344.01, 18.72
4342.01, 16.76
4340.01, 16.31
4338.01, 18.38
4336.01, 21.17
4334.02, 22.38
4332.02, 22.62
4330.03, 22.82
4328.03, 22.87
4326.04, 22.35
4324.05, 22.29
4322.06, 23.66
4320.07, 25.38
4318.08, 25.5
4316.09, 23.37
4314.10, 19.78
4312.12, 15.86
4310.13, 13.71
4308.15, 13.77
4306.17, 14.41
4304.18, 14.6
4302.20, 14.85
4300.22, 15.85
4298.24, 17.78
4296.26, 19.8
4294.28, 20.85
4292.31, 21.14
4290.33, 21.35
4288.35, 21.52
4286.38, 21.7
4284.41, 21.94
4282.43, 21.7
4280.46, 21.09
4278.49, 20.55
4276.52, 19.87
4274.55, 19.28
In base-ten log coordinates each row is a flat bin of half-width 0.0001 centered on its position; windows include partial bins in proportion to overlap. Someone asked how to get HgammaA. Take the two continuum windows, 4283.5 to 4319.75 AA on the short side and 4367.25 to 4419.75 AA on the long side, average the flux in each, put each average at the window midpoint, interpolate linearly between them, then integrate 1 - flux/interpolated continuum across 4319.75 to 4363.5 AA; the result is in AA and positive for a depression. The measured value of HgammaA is -1.3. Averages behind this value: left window 18.9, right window 23.2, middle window 21.3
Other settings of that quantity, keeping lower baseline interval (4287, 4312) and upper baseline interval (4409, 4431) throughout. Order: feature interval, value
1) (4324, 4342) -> -1.3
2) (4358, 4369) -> -0.4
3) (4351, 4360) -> -0.1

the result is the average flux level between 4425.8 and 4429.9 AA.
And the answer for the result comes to 24.3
